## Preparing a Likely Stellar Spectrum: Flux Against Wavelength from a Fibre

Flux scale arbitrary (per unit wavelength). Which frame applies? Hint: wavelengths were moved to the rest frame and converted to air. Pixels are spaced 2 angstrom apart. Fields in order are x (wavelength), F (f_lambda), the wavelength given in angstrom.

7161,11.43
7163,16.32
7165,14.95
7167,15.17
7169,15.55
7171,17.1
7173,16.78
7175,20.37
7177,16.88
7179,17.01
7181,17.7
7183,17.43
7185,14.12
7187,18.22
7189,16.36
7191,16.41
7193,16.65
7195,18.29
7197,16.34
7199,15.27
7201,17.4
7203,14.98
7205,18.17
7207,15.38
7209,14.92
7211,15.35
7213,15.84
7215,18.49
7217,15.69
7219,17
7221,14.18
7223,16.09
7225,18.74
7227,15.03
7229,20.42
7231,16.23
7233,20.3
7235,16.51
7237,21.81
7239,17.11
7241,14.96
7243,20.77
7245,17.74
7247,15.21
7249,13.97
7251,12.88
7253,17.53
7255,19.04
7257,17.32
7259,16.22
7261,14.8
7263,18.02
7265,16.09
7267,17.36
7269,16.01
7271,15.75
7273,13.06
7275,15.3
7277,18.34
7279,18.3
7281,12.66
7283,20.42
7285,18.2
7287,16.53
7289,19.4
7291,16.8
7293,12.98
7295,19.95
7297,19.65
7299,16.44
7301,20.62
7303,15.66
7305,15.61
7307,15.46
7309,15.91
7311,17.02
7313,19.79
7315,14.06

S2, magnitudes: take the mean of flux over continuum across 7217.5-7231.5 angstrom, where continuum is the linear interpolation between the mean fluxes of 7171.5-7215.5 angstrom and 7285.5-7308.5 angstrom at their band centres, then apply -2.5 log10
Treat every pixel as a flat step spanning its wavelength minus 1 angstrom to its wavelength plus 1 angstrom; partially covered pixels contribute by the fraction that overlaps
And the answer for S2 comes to 0.00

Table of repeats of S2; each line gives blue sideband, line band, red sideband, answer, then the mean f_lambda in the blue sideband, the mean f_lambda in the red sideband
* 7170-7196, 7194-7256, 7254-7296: 0.01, 17.2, 16.8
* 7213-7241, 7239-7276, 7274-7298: 0.07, 17.4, 17.4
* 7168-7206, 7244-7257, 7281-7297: 0.07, 16.9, 17.6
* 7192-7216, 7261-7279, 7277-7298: 0.07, 16.4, 17.5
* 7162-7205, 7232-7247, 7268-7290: -0.10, 16.7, 16.7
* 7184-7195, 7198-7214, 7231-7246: 0.08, 16.5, 18.3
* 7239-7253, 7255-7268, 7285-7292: -0.01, 16.1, 17.7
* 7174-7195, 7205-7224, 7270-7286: 0.06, 17.2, 16.5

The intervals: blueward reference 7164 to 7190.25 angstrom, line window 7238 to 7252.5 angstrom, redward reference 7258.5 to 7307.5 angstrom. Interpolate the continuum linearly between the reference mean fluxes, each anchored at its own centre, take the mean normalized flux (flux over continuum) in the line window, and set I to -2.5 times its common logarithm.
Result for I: 0.04 mag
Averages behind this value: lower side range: 16.7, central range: 16.1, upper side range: 16.8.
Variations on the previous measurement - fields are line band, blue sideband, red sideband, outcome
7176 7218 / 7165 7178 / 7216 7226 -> 0.00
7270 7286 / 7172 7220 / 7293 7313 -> 0.04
